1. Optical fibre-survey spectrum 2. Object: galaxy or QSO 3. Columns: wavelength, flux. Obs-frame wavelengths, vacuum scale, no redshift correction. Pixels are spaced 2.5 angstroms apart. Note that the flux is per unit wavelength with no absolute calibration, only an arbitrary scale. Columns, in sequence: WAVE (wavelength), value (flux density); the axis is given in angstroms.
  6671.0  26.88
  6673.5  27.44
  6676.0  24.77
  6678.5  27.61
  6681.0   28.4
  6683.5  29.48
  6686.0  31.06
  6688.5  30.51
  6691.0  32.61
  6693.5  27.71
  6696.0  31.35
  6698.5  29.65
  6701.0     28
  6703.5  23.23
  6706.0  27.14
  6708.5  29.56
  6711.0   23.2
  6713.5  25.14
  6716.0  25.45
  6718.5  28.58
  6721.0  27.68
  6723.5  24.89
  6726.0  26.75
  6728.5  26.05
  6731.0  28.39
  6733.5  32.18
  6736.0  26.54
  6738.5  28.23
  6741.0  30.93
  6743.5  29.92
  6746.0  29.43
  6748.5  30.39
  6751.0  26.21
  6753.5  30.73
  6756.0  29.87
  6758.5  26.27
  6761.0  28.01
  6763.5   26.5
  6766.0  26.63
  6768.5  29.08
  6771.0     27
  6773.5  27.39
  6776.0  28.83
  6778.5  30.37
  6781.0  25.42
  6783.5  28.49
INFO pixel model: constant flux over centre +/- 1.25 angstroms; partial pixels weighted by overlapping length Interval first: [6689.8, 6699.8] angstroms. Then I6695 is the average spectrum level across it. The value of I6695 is 30.3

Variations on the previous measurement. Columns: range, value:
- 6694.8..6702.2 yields 29.7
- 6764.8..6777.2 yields 27.8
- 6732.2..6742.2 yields 29.5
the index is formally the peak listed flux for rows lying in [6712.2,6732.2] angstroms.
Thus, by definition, 28.58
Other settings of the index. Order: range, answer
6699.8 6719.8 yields 29.56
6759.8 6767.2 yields 28.01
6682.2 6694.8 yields 32.61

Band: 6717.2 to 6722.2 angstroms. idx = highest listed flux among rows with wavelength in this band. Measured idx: 28.58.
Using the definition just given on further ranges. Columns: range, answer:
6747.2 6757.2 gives 30.73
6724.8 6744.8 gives 32.18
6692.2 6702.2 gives 31.35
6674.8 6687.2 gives 31.06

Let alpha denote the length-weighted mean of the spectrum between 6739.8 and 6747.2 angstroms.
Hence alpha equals 30.1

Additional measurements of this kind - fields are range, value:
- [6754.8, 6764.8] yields 27.6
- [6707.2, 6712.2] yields 26.4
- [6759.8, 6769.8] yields 27.5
